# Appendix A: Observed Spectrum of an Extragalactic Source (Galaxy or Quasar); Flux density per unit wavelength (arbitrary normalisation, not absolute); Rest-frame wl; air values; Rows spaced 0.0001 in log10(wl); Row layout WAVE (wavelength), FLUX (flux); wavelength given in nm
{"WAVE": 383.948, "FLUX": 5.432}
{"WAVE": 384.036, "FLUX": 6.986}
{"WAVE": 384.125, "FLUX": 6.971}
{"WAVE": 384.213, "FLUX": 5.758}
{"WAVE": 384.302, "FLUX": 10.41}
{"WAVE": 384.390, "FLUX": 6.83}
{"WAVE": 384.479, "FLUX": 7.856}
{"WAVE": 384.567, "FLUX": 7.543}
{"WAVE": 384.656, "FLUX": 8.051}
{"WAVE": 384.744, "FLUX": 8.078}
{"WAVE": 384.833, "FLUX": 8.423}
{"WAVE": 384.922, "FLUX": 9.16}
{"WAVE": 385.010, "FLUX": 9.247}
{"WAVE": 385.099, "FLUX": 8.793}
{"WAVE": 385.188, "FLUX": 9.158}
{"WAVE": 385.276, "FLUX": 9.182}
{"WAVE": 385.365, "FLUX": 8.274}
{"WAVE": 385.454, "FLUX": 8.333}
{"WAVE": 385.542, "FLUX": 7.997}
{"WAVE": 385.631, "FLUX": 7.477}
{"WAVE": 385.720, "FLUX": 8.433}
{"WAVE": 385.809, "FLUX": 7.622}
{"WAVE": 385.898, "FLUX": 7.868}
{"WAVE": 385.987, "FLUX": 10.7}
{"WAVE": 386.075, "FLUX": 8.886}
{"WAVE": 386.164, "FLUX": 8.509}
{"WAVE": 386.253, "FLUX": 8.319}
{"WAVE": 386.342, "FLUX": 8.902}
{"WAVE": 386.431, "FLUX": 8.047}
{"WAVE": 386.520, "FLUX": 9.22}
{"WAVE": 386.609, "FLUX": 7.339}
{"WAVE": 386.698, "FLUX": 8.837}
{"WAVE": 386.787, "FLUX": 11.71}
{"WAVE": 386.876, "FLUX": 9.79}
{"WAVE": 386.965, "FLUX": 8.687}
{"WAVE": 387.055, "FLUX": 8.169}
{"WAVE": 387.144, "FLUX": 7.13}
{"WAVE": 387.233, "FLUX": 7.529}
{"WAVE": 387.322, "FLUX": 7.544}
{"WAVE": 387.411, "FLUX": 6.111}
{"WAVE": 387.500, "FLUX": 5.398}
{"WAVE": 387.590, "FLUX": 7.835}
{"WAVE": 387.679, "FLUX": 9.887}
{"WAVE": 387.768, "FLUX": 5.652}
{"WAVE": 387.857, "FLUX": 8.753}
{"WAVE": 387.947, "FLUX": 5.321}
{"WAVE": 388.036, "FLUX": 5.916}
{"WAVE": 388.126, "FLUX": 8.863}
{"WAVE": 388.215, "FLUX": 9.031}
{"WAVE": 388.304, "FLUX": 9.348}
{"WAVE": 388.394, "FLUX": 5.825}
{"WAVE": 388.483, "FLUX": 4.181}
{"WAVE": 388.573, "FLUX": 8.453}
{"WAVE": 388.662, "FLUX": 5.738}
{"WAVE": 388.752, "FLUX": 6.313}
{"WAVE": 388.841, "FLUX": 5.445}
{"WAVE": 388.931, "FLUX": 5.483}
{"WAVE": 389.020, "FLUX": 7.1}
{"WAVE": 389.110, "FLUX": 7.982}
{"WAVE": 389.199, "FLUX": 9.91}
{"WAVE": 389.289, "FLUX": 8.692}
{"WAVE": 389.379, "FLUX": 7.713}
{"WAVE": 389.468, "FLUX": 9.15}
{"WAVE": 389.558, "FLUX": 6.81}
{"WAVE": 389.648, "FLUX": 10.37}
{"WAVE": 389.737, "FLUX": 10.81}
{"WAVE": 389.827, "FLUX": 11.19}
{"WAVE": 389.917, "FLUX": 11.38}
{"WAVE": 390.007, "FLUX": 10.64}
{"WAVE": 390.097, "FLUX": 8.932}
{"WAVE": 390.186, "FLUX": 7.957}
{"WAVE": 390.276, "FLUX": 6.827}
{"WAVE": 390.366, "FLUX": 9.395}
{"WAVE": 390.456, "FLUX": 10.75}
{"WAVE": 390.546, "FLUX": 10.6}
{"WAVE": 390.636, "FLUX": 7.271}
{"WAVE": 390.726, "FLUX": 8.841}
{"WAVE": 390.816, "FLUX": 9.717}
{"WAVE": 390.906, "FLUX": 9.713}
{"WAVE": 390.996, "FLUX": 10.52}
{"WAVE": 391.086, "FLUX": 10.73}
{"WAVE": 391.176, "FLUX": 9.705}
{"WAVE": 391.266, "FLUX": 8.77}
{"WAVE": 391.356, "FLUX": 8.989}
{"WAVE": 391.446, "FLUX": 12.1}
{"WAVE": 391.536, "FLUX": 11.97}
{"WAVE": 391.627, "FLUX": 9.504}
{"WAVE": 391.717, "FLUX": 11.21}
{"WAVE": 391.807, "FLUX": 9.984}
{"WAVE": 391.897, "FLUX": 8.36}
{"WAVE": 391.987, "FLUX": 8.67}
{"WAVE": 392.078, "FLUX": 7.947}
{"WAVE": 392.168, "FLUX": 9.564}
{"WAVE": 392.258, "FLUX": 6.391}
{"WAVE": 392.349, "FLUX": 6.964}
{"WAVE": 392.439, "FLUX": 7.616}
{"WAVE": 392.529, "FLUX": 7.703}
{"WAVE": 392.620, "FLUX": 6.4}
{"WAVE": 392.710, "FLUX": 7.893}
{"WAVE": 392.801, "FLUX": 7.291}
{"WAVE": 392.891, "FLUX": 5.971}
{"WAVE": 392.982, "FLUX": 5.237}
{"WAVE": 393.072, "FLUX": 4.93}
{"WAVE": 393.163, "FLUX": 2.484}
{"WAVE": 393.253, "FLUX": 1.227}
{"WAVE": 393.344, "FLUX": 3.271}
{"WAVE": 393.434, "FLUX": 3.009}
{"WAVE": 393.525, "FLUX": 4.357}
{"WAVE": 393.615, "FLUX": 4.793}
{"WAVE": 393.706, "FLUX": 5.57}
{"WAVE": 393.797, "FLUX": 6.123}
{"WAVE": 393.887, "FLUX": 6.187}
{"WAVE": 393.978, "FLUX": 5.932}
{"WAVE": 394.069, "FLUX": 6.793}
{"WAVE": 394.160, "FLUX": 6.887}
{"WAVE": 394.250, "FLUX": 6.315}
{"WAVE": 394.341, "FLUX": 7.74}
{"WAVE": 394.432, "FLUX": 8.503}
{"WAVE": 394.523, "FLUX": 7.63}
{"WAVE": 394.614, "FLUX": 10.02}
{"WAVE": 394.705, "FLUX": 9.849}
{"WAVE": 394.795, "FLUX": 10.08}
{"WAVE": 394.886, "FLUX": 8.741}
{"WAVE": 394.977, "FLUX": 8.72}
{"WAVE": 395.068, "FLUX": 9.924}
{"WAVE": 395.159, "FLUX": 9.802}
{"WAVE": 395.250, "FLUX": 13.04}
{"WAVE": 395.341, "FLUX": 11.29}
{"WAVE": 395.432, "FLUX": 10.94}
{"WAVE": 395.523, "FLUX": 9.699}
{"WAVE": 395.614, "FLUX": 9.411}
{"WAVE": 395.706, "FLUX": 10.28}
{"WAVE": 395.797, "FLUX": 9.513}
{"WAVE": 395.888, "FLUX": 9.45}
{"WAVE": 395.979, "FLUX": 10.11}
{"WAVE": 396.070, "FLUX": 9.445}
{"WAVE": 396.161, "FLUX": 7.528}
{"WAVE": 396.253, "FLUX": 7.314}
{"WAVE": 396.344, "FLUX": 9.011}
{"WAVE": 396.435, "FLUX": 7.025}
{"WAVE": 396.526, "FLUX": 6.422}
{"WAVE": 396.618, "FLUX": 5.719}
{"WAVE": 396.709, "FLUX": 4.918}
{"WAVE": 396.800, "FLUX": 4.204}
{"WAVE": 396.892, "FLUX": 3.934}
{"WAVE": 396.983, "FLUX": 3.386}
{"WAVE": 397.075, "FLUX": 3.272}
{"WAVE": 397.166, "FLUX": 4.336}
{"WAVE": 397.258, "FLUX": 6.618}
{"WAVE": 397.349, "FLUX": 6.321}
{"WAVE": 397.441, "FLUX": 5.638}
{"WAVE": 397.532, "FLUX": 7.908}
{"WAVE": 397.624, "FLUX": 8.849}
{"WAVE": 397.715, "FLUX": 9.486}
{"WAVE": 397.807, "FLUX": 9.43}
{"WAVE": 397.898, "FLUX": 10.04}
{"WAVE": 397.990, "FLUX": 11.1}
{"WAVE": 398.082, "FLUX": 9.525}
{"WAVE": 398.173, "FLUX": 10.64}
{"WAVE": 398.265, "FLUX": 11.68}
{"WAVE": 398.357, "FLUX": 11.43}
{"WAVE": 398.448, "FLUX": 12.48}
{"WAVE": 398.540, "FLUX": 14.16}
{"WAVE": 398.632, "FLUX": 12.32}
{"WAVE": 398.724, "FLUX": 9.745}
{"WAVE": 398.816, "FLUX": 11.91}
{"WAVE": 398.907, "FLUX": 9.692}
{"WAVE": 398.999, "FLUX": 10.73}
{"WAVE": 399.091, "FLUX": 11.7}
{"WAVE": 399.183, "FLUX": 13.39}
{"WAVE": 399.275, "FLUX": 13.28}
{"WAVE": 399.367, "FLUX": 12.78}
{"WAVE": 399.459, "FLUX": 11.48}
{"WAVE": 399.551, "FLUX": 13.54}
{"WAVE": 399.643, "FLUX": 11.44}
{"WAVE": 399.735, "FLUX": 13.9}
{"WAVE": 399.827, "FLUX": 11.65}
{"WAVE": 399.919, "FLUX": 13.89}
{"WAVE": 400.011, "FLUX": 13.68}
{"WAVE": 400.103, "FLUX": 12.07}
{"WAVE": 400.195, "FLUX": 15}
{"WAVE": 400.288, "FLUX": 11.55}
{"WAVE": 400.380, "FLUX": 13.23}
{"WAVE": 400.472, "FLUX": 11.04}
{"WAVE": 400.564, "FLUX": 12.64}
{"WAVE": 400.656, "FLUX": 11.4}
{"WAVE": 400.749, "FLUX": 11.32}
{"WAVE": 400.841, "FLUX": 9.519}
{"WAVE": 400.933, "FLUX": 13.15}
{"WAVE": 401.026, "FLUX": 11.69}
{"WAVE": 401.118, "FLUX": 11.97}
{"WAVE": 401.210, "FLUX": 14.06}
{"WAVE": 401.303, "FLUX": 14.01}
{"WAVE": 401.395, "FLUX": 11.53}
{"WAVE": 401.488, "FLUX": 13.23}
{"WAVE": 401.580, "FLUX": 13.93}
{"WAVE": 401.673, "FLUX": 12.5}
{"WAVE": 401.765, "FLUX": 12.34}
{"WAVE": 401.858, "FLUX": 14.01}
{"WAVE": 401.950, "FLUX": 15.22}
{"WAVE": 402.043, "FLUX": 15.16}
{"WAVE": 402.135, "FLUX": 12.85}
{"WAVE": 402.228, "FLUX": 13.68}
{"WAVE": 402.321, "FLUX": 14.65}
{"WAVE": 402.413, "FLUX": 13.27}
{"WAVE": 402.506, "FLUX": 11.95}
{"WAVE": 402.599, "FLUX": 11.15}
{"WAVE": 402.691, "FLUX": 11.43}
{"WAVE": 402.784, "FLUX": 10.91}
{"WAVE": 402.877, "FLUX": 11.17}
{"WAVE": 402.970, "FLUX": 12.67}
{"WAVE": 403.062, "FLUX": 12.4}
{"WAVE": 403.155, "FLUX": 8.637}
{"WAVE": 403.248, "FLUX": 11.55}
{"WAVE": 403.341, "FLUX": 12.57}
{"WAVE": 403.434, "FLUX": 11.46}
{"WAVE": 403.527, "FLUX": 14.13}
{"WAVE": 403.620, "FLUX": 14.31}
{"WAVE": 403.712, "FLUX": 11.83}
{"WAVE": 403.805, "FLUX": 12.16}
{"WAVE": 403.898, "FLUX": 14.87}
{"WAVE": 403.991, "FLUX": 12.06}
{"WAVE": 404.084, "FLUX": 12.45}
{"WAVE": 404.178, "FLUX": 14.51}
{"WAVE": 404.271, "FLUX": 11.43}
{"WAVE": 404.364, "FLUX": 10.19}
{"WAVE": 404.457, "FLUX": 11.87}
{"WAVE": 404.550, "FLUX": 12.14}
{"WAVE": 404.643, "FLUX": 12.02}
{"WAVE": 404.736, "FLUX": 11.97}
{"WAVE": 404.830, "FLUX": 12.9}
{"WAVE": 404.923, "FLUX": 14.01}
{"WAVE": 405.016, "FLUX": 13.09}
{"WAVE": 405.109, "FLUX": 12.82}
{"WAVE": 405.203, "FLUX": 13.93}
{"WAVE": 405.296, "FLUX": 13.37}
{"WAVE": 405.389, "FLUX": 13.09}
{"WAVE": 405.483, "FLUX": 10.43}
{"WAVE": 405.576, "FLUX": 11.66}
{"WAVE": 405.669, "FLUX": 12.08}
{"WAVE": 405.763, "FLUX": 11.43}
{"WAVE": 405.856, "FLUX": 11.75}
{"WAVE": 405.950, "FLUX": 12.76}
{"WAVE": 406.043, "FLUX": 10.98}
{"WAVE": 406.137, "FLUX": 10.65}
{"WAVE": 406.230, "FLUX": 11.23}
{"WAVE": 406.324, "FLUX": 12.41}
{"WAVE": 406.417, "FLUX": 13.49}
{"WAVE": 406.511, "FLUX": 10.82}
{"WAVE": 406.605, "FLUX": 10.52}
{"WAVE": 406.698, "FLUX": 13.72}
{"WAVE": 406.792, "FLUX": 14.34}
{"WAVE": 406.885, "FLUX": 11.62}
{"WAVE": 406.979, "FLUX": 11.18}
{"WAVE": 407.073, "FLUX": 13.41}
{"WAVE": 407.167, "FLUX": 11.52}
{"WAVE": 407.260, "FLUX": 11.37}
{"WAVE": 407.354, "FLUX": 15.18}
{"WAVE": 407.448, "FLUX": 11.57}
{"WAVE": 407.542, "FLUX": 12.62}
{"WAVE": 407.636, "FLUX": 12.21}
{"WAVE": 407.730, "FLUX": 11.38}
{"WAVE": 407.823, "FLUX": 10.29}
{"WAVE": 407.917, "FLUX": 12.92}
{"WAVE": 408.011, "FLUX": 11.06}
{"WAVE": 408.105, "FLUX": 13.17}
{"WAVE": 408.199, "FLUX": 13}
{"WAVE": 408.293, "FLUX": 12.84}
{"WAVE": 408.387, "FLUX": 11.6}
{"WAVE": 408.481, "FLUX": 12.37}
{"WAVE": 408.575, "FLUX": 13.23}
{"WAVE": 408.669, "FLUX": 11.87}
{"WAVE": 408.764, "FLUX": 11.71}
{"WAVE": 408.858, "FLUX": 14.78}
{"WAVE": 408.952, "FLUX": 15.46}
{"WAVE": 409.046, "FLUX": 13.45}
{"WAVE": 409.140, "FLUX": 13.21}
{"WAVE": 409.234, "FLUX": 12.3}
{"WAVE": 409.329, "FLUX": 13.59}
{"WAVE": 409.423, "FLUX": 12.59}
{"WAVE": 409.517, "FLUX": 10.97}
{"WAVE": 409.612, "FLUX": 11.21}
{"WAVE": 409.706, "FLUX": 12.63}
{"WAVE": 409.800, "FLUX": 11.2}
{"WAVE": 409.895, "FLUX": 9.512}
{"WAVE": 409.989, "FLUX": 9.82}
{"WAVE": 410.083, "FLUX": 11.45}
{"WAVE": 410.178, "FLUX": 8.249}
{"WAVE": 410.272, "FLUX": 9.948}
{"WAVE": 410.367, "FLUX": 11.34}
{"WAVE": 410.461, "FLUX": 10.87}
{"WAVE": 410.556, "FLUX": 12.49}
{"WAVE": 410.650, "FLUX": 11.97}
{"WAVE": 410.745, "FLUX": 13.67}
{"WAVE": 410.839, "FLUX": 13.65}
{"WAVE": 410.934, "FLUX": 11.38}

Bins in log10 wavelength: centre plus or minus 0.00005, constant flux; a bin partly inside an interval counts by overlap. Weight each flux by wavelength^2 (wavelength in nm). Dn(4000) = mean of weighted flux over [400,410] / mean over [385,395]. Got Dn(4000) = 1.7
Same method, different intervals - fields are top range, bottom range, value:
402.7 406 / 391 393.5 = 1.73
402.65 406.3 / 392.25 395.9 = 1.73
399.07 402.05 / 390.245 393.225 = 1.58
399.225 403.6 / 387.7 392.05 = 1.53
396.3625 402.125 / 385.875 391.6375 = 1.33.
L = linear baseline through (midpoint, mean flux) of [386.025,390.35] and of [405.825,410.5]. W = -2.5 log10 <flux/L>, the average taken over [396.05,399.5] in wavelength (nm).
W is 0.13 mag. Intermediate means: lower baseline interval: 8.09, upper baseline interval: 12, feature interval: 8.91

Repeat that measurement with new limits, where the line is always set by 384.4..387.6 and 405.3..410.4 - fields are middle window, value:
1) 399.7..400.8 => -0.17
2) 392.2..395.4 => 0.35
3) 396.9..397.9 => 0.48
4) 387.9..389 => 0.29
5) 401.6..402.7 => -0.20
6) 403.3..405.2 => -0.11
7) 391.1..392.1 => -0.06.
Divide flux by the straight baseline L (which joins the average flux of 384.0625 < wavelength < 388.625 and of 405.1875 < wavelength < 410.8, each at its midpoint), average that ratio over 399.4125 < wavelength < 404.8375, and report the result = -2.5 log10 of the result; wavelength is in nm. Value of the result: -0.14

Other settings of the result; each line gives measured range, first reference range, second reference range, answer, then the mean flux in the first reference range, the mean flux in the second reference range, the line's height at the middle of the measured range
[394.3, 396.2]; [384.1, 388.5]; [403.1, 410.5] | 0.03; 8.09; 12.2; 9.86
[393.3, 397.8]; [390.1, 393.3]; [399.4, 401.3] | 0.33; 8.27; 12.4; 10.1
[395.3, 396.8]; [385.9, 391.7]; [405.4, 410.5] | 0.16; 8.56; 12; 9.86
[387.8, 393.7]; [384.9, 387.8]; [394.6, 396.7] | 0.11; 8.36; 9.19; 8.75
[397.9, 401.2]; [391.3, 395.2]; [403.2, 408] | -0.21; 7.41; 12.3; 9.91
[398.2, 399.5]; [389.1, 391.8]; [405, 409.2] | -0.08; 9.63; 12.4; 11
